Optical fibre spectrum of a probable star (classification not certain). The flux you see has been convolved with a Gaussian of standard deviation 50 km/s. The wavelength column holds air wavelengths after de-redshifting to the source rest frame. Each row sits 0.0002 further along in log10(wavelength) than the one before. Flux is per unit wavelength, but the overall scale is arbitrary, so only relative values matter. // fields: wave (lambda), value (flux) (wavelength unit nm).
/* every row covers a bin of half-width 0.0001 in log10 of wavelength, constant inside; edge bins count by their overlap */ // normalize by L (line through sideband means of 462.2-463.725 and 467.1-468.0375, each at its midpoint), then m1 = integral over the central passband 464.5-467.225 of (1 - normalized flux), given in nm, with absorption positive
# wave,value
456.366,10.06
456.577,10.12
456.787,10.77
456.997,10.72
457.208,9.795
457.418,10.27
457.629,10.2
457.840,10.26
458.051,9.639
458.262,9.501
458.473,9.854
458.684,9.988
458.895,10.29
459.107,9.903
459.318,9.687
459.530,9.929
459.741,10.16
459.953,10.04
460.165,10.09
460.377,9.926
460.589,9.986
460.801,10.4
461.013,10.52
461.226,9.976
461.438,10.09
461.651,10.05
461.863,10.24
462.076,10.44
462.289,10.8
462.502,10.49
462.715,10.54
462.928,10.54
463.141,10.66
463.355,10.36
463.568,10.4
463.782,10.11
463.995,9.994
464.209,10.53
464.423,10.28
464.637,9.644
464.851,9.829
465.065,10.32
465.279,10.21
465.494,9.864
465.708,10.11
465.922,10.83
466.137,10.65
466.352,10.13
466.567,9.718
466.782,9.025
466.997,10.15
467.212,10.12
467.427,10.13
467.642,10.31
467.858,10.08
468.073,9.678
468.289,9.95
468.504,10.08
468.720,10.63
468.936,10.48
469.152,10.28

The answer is 0.06 nm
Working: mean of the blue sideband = 10.5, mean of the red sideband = 10.1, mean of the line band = 10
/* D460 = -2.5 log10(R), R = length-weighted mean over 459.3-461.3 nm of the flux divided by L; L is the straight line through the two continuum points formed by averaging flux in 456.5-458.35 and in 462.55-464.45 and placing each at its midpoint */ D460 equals 0.02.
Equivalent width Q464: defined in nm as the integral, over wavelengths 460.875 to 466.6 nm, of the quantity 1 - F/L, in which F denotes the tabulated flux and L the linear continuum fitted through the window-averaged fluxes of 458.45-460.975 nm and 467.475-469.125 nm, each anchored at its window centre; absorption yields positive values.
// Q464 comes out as -0.10 nm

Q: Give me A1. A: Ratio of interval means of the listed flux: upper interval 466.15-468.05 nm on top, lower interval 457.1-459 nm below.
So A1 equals 1.00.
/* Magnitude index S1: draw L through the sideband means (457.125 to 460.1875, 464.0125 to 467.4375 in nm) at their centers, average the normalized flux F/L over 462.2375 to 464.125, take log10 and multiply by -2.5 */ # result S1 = -0.040 mag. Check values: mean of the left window 9.97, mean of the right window 10.1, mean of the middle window 10.4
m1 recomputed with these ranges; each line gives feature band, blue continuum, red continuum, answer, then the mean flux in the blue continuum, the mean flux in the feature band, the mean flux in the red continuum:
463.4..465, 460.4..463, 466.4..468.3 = 0.002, 10.3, 10.1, 9.91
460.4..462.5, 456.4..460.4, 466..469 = -0.043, 10.1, 10.3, 10.1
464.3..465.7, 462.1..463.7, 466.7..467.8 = 0.030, 10.5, 10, 9.97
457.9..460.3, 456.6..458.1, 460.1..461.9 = 0.065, 10.3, 9.92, 10.1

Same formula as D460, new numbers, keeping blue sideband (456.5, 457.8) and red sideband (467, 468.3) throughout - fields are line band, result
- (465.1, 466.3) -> -0.023 mag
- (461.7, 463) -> -0.032 mag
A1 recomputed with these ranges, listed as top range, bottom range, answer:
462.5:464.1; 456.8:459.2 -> 1.03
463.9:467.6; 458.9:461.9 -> 1.00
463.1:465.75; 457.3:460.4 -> 1.02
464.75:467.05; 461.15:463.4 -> 0.97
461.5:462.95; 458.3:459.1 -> 1.04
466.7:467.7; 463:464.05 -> 0.96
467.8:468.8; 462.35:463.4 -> 0.96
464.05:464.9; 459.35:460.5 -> 1.01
